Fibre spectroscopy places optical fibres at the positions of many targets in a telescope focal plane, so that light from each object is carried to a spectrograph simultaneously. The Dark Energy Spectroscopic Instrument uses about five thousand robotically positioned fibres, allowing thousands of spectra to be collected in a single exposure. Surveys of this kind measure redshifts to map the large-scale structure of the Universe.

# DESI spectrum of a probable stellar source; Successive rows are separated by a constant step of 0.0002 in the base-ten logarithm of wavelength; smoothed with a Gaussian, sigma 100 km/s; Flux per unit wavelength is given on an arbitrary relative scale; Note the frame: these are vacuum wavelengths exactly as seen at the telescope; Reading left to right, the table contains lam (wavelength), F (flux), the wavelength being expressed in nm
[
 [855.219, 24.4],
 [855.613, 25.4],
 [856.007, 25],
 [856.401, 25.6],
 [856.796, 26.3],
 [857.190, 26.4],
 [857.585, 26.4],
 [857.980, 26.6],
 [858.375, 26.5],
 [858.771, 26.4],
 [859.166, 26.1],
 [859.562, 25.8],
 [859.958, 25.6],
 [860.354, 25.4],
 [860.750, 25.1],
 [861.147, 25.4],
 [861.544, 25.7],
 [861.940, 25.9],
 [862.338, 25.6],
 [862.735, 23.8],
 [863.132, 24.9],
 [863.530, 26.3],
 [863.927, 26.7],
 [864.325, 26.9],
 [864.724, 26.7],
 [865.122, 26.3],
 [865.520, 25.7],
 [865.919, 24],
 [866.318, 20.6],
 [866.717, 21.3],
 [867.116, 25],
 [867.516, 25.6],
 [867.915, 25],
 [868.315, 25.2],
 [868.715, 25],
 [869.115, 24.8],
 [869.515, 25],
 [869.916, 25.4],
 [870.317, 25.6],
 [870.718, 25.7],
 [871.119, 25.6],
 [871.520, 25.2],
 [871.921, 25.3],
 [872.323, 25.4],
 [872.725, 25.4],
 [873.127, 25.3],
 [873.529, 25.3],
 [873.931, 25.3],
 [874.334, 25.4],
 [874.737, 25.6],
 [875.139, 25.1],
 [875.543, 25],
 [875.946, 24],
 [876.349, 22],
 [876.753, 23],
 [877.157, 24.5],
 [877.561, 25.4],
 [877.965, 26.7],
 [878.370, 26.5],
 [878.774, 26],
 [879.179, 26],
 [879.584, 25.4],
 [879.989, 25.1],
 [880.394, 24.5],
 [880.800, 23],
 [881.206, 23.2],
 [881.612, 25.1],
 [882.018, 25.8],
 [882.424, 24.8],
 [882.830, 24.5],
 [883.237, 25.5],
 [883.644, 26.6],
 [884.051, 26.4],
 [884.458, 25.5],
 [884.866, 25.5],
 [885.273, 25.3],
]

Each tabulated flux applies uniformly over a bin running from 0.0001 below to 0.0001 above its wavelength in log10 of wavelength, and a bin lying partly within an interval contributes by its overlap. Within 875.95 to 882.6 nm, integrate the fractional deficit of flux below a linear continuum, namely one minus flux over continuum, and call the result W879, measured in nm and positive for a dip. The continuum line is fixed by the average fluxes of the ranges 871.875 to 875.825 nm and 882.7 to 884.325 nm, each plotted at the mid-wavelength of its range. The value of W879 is 0.20 nm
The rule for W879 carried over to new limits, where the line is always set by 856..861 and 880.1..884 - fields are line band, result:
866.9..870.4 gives 0.05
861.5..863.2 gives 0.04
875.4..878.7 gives 0.05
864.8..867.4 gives 0.16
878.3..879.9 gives -0.06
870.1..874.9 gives -0.02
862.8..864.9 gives -0.03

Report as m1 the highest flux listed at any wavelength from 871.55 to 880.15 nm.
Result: 26.7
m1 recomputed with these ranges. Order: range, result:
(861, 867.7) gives 26.9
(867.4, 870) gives 25.6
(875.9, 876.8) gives 24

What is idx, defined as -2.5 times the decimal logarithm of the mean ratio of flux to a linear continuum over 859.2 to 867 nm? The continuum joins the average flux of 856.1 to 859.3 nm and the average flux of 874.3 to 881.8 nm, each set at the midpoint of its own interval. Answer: 0.03 mag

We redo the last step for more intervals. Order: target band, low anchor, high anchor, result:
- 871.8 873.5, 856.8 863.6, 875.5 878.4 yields -0.02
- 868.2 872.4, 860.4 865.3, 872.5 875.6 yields 0.01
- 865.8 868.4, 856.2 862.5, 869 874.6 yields 0.08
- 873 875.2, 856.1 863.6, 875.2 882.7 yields -0.01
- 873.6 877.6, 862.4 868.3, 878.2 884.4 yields 0.03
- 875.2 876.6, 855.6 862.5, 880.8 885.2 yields 0.07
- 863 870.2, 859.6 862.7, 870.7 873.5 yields 0.02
